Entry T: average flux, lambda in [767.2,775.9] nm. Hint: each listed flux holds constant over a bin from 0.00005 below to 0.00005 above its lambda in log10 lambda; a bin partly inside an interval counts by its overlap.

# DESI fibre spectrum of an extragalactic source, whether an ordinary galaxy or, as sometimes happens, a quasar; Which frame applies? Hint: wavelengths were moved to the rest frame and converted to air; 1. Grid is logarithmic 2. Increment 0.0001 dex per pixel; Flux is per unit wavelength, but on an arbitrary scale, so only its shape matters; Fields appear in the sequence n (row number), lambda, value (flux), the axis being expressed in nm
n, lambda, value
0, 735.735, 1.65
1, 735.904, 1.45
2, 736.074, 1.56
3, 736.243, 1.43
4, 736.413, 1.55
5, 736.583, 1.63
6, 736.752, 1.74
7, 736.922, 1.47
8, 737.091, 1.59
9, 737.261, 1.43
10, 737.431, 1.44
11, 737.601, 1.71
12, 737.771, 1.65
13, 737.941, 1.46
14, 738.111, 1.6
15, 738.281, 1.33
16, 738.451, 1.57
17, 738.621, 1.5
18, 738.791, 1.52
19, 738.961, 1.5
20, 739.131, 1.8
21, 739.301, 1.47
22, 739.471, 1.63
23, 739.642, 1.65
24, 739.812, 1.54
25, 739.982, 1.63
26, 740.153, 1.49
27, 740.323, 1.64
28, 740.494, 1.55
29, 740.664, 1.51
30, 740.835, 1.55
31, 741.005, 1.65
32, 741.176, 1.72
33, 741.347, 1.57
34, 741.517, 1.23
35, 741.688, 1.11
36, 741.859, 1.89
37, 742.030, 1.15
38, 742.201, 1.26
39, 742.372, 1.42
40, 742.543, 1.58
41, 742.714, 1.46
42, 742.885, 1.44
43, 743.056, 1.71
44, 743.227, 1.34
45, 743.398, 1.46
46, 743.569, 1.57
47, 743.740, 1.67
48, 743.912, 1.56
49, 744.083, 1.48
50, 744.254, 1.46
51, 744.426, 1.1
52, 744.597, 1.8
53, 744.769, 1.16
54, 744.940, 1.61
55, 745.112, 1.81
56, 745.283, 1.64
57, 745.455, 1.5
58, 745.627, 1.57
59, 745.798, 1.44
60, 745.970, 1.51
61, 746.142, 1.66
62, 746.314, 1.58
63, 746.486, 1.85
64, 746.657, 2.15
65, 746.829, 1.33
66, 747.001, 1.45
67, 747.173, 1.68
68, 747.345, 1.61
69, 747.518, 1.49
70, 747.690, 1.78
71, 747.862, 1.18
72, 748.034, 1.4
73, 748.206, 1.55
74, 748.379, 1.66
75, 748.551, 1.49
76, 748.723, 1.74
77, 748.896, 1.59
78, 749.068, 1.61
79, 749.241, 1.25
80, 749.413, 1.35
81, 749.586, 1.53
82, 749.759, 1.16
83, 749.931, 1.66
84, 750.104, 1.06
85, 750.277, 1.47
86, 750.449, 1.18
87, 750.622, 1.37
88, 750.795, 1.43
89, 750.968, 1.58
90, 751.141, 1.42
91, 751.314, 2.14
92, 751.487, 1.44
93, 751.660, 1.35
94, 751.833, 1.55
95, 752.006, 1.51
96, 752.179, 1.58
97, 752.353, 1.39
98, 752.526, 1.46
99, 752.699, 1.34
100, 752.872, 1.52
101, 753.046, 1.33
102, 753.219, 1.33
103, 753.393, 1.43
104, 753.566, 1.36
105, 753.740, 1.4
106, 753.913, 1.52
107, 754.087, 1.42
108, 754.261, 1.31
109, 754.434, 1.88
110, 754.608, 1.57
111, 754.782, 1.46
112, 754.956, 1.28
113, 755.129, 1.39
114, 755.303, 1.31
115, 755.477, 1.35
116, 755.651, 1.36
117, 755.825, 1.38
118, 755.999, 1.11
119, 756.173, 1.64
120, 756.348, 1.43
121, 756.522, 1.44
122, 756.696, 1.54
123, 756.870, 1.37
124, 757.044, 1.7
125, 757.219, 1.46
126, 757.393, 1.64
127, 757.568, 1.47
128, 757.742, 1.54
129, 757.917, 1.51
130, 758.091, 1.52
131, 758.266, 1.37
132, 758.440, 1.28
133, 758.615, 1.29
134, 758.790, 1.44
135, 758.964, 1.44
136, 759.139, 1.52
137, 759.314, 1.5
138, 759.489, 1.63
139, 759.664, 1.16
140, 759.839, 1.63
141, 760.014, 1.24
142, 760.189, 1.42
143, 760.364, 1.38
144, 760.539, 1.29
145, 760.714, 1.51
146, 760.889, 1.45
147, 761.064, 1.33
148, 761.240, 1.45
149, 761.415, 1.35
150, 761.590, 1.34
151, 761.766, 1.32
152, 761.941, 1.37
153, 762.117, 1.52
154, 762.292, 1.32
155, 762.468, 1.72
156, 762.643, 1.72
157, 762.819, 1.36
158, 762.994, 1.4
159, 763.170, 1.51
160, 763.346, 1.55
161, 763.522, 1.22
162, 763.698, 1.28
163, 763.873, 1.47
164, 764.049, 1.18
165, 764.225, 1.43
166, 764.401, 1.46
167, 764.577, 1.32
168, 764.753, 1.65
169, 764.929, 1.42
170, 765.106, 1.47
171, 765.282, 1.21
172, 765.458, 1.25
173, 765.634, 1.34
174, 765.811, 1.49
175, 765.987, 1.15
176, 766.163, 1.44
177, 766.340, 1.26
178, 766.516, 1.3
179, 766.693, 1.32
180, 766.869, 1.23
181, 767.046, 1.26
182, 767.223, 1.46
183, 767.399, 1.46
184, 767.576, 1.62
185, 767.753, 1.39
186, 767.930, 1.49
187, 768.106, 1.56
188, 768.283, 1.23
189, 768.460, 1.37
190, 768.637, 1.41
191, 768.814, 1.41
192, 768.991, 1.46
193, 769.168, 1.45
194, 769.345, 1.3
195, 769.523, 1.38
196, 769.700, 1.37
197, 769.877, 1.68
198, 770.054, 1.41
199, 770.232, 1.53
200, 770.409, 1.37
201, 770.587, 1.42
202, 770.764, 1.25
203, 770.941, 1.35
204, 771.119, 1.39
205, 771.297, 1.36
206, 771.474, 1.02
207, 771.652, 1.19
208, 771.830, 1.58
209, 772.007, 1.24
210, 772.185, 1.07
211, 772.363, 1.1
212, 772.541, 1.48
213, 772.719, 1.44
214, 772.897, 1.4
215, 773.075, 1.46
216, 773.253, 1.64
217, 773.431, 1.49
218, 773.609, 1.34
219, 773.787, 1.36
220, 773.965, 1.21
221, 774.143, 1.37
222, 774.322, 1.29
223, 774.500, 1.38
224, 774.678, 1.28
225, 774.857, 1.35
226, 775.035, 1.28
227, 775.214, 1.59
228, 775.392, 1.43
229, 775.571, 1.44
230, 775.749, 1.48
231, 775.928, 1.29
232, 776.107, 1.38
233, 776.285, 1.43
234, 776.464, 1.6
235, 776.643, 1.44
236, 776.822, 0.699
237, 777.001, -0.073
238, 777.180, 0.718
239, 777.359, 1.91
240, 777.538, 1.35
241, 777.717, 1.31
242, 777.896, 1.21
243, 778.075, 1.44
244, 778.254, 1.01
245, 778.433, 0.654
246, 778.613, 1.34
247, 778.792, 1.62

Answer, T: 1.39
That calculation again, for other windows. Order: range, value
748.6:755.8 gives 1.45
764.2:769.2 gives 1.39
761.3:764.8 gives 1.42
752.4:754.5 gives 1.44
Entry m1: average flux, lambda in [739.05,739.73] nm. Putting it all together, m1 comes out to 1.64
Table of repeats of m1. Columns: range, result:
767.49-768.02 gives 1.5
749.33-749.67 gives 1.44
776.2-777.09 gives 1.02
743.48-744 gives 1.6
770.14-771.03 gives 1.38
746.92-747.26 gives 1.57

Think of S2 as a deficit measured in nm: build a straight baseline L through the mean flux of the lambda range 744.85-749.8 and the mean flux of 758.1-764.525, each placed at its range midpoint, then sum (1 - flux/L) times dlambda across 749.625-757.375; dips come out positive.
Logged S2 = 0.27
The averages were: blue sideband 1.56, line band 1.44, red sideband 1.41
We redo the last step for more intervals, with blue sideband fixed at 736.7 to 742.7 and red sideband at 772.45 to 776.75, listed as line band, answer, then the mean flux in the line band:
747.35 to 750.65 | 0.09 nm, 1.45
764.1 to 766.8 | 0.14 nm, 1.36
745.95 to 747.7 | -0.16 nm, 1.64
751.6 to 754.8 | 0.05 nm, 1.46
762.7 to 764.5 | 0.07 nm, 1.39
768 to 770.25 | 0.00 nm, 1.43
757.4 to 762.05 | 0.13 nm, 1.42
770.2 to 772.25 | 0.16 nm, 1.31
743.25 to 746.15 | -0.02 nm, 1.52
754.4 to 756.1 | 0.09 nm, 1.4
